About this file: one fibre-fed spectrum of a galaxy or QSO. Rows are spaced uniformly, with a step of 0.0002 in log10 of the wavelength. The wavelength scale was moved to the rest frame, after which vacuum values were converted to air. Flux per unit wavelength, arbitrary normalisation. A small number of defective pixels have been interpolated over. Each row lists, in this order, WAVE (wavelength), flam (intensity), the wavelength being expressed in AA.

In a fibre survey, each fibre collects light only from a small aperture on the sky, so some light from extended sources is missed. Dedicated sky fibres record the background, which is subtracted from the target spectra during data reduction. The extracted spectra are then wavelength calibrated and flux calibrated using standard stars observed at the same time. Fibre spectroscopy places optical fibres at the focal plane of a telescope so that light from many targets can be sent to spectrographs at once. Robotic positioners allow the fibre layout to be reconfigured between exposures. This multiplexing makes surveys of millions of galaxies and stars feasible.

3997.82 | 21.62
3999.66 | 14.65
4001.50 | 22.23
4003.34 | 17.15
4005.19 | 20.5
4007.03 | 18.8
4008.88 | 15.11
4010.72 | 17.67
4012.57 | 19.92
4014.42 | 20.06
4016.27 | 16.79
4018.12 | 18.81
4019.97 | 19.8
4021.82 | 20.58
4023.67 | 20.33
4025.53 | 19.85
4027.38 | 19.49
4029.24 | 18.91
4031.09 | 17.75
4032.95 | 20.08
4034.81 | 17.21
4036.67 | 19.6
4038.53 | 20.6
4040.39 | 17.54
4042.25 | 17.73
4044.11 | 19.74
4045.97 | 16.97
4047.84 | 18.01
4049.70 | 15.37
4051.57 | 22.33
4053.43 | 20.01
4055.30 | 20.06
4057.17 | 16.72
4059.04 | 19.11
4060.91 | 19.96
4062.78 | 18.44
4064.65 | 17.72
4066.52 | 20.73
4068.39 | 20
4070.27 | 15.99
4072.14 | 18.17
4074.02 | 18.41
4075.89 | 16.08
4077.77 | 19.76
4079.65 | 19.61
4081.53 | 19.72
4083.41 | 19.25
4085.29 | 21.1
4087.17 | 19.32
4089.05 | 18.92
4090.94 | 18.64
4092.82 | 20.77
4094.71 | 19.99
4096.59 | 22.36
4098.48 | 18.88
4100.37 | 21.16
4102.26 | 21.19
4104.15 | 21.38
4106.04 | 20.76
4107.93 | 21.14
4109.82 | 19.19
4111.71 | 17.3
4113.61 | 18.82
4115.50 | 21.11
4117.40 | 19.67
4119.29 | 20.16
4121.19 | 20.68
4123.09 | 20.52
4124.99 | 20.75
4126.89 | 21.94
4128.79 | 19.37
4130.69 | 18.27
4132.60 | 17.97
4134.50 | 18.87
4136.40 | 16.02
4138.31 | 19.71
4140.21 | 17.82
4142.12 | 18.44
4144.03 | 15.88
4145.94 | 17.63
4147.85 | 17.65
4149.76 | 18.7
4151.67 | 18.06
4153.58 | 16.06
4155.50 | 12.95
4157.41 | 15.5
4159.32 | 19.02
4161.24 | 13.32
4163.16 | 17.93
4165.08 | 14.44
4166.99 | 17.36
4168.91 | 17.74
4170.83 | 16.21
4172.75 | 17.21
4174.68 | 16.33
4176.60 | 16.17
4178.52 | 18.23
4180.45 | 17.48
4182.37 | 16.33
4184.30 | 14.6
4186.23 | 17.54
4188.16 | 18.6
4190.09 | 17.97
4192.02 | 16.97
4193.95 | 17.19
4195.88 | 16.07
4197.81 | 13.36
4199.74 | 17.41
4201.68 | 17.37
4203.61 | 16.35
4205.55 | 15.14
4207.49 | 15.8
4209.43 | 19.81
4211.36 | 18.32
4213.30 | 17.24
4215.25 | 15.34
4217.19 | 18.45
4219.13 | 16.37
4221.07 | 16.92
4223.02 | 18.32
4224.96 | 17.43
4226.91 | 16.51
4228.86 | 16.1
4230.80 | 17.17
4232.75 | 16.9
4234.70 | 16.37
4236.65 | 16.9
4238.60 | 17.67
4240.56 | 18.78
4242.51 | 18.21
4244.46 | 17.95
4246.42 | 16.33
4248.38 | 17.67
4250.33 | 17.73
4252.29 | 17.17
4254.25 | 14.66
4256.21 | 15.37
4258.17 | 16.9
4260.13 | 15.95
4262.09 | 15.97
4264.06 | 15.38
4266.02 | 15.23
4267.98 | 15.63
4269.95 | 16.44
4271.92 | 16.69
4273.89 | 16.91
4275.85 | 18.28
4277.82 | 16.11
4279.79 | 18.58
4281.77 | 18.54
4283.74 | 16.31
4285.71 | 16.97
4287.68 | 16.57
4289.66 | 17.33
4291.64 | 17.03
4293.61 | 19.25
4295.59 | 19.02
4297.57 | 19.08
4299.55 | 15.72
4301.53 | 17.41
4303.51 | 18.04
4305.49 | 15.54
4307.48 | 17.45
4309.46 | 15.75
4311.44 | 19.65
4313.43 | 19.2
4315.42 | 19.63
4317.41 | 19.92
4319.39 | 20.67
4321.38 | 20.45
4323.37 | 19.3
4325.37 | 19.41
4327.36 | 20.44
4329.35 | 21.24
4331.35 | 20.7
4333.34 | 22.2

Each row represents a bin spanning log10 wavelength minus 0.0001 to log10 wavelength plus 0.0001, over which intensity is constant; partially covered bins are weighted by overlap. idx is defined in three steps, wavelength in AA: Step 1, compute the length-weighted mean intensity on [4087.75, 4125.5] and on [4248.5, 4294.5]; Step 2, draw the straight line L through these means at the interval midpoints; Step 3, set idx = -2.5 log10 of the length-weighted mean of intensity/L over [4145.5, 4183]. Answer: 0.14 mag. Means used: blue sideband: 20.2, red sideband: 16.8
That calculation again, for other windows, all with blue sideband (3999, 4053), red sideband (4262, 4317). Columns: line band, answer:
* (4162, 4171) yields 0.08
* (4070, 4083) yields 0.01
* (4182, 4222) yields 0.06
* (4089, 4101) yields -0.10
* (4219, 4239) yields 0.04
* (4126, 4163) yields 0.04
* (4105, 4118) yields -0.08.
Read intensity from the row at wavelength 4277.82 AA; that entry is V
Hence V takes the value 16.11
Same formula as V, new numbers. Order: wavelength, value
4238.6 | 17.67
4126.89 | 21.94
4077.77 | 19.76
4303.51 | 18.04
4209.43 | 19.81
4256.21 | 15.37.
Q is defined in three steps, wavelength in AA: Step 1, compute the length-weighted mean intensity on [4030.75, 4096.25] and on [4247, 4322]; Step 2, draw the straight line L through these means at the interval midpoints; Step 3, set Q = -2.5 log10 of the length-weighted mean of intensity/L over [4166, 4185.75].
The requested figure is 0.08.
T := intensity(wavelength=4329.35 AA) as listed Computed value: 21.24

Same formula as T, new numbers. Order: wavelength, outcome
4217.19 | 18.45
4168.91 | 17.74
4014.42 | 20.06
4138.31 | 19.71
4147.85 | 17.65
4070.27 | 15.99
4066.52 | 20.73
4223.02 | 18.32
